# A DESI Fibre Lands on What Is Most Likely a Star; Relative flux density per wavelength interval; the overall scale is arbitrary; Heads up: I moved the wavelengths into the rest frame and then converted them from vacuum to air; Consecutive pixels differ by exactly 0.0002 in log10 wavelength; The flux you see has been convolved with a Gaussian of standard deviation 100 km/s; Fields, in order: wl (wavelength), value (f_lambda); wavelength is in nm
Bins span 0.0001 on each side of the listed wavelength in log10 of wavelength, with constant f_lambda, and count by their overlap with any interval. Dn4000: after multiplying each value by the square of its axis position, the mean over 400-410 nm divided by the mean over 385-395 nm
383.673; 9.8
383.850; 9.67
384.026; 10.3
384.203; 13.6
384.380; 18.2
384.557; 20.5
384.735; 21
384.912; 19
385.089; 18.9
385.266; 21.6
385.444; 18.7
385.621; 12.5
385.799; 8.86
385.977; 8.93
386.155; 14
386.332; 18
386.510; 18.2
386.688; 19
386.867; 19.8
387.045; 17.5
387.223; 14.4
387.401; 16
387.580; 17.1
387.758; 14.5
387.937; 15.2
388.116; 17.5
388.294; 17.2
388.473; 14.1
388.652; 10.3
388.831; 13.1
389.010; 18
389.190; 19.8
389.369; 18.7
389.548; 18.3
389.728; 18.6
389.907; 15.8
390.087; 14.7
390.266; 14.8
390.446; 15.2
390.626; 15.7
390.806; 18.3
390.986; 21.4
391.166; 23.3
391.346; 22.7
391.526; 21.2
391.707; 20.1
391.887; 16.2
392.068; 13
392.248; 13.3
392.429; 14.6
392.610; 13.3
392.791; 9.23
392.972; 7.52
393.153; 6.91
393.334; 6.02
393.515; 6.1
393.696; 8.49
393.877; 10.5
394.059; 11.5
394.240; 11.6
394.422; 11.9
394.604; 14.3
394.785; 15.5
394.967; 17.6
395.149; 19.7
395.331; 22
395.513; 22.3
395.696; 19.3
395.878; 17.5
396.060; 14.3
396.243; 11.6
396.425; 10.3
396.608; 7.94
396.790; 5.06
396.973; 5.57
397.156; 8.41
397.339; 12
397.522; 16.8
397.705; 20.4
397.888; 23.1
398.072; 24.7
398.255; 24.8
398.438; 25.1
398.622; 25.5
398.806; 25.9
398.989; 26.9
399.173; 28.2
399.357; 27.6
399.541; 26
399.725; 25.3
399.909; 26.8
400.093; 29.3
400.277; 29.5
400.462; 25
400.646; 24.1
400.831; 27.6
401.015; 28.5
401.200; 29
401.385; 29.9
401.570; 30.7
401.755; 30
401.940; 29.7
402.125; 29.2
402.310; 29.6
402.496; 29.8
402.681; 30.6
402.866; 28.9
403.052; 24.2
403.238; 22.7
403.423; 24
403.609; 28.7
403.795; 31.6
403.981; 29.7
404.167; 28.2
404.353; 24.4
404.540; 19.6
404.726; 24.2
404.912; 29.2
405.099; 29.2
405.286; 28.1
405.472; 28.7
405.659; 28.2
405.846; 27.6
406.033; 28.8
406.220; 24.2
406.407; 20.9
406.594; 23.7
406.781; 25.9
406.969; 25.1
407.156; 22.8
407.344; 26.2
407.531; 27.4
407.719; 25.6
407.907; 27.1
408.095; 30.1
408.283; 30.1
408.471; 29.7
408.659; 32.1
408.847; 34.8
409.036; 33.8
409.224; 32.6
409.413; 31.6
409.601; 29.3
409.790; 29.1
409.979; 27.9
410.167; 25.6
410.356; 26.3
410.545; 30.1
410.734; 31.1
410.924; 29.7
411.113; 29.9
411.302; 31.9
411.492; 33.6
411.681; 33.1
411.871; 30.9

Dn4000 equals 2.0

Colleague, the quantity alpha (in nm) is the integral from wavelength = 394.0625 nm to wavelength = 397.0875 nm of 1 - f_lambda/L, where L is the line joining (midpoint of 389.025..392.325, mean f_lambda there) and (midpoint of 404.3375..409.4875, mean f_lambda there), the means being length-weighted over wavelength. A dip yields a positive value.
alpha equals 0.97 nm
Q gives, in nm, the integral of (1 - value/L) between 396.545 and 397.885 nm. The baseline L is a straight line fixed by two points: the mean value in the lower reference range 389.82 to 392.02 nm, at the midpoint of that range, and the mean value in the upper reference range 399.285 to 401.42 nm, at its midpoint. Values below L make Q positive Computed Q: 0.70 nm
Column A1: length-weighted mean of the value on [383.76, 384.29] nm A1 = 11.2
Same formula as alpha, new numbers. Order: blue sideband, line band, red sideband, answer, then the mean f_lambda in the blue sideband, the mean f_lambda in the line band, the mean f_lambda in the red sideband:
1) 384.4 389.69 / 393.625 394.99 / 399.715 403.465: 0.601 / 16.6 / 12.5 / 27.9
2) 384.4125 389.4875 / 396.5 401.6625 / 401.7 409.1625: 0.259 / 16.5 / 22.8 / 27.6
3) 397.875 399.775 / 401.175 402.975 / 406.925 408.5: -0.234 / 25.9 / 29.7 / 27.1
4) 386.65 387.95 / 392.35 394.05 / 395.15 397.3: 0.615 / 16.7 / 9.26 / 13.4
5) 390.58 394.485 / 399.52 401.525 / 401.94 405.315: -0.334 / 13.7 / 27.5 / 27.4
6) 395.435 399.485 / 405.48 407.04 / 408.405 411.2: 0.063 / 18.4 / 25.7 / 30.2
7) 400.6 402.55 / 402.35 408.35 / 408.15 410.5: 0.579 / 29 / 26.7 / 30.2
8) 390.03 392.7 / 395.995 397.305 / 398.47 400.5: 0.804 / 17.2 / 9.05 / 26.9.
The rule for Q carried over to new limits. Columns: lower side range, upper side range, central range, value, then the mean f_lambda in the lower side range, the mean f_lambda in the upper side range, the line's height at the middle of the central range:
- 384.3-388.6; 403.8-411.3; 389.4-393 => 0.48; 16.6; 28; 19.2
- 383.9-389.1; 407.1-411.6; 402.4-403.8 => -0.08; 16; 29.6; 25.9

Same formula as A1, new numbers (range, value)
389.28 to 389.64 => 18.5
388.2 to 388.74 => 13.9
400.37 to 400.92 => 25.6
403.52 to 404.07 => 30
